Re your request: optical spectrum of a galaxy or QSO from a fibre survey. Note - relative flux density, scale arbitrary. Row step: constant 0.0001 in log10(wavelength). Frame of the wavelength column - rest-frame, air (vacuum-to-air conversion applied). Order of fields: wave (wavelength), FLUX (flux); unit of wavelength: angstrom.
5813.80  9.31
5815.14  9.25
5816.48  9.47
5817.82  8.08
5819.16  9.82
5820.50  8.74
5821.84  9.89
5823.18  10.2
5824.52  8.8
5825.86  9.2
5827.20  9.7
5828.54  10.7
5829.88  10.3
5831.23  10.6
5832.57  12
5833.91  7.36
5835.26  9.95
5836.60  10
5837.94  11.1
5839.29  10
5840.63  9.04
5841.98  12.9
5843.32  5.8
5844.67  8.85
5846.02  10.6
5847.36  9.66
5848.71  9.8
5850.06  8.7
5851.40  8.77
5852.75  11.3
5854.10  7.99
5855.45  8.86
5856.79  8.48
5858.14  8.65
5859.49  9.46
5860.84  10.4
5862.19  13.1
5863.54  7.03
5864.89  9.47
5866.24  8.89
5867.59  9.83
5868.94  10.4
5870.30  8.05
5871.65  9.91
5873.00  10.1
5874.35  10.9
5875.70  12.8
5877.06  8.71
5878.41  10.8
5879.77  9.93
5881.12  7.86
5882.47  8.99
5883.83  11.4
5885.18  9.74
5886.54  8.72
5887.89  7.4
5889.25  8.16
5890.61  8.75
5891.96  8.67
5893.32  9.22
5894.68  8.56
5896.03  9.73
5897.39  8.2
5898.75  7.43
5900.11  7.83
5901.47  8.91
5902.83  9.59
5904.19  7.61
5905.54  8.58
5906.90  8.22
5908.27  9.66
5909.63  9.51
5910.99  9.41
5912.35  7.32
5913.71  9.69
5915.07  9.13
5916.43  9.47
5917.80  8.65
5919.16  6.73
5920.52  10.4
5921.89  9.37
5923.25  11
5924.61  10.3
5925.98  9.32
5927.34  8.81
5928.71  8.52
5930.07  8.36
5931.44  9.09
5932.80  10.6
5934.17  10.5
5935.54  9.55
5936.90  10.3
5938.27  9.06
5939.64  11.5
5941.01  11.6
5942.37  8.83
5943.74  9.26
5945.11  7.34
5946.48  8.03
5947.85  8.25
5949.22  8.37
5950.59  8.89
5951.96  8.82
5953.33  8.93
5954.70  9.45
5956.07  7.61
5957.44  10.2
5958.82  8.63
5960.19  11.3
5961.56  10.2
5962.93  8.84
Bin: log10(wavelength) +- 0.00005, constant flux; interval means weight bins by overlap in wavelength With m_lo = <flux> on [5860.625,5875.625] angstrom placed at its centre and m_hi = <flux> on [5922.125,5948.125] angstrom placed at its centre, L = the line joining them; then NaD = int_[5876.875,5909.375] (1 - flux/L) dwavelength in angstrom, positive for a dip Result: 3.0 angstrom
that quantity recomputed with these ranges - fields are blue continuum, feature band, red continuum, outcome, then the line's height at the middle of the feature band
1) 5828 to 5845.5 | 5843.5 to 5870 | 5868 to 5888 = 1.2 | 9.84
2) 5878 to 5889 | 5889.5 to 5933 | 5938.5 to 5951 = 1.3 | 9.2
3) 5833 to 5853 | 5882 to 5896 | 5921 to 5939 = 0.9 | 9.6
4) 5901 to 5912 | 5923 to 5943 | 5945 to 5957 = -2.6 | 8.66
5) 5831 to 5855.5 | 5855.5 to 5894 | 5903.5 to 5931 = -0.4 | 9.37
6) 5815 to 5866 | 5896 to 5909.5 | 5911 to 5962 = 1.2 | 9.38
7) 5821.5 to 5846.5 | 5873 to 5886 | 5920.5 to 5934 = -0.5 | 9.71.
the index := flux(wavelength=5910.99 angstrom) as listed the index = 9.41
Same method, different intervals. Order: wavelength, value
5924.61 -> 10.3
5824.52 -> 8.8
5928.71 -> 8.52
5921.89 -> 9.37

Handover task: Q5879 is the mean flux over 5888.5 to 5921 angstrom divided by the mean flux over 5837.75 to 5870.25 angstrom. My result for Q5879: 0.9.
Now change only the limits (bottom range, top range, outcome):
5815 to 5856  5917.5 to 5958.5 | 0.96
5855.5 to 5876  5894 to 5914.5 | 0.89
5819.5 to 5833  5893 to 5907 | 0.86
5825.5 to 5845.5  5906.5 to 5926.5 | 0.94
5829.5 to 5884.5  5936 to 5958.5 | 0.94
